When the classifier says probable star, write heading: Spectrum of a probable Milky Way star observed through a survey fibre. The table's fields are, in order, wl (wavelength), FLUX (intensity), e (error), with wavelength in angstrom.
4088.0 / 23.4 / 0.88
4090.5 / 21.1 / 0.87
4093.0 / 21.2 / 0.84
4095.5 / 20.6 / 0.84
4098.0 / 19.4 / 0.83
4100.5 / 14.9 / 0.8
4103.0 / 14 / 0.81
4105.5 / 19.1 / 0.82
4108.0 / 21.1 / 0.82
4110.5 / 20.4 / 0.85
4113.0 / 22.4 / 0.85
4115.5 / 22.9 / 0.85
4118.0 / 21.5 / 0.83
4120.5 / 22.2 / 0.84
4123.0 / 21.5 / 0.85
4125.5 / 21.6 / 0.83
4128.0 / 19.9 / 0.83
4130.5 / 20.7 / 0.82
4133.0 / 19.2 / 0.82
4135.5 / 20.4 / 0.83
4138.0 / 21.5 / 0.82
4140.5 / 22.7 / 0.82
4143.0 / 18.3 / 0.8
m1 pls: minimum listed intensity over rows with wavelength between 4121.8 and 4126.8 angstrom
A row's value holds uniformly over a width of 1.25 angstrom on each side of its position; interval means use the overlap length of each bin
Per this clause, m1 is 21.5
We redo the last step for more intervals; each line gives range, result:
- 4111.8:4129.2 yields 19.9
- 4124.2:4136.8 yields 19.2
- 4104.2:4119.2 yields 19.1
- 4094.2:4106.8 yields 14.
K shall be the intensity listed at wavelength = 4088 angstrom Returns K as 23.4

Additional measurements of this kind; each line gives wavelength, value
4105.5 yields 19.1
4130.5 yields 20.7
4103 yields 14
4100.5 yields 14.9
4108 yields 21.1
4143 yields 18.3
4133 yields 19.2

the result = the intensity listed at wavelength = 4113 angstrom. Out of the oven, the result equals 22.4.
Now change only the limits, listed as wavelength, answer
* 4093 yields 21.2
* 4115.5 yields 22.9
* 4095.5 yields 20.6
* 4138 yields 21.5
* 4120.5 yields 22.2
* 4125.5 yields 21.6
